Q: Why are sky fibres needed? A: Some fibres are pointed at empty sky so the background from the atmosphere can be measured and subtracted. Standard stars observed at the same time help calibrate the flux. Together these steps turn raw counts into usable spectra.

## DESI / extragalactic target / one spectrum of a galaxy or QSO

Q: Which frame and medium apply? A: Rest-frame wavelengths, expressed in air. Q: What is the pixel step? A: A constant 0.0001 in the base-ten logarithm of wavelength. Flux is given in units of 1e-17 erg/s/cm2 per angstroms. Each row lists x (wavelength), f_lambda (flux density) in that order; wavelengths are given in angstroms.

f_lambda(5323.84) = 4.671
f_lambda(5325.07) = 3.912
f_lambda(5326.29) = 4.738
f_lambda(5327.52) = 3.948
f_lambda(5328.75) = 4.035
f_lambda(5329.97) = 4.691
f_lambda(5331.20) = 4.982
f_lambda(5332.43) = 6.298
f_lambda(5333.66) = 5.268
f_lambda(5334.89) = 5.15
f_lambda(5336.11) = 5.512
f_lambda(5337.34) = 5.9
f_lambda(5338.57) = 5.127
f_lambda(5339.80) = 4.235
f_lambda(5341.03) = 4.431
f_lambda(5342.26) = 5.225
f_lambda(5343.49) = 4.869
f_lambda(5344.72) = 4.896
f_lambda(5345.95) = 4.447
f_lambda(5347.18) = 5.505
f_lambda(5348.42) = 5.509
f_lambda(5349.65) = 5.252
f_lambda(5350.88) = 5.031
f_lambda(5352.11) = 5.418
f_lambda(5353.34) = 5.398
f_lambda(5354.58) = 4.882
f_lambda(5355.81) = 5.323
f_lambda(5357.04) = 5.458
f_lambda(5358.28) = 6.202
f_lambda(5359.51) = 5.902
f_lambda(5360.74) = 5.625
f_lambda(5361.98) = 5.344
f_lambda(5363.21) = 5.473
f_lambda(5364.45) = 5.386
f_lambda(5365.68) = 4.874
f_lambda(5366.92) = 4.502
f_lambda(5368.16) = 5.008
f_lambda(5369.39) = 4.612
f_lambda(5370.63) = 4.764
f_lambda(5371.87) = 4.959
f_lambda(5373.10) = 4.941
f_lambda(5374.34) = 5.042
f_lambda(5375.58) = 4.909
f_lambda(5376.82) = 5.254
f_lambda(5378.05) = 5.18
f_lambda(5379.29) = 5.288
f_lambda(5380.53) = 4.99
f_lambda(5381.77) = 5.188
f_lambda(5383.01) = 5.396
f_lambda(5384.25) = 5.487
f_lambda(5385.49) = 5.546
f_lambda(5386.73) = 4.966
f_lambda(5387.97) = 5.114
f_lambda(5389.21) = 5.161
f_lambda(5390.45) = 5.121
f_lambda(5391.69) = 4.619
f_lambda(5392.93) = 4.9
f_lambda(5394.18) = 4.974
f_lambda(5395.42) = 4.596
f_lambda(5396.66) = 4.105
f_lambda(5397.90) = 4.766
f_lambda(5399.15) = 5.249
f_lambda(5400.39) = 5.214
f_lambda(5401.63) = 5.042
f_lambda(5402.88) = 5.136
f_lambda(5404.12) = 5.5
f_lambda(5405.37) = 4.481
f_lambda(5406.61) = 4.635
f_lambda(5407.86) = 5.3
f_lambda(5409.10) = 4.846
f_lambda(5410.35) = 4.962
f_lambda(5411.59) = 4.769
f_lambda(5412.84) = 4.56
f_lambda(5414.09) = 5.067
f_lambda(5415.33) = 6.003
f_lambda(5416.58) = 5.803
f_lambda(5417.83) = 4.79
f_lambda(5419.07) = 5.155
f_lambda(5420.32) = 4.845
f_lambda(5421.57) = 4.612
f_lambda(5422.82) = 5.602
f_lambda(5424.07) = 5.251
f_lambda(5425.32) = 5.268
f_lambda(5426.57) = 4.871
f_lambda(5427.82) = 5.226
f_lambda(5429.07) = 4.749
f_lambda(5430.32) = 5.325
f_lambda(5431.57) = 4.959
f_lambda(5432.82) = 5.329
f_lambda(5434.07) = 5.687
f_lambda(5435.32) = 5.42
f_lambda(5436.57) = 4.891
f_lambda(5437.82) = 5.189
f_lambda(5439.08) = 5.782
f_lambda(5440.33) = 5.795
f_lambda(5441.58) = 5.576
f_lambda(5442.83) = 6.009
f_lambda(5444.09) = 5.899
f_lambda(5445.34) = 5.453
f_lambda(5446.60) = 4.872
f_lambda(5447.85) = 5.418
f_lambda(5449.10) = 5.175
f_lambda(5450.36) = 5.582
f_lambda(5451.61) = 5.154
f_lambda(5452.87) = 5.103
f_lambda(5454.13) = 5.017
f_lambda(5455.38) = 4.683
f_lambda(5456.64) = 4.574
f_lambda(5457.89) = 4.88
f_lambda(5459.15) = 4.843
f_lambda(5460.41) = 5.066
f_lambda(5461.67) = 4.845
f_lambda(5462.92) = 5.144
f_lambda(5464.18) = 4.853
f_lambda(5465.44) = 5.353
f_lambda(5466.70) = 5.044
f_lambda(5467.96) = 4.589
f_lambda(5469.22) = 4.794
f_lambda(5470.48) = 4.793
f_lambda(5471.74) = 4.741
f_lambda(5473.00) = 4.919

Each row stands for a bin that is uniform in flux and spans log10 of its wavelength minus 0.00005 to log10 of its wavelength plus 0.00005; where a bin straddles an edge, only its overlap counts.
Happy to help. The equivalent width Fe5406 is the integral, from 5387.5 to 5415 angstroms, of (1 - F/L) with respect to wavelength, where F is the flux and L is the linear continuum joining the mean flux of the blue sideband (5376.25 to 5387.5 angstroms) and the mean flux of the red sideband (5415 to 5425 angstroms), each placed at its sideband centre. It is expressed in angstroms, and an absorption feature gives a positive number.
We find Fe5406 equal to 1.7 angstroms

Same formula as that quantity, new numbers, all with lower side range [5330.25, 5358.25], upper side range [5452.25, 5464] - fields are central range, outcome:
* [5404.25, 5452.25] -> -2.3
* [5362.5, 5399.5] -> 0.7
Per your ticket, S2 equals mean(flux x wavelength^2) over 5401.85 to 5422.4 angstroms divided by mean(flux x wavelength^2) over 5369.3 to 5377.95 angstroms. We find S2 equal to 1.03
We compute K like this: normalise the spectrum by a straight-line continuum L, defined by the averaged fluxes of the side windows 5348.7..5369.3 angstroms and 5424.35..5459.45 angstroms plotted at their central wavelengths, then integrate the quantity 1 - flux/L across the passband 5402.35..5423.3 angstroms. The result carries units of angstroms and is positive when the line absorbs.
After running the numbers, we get 0.8 angstroms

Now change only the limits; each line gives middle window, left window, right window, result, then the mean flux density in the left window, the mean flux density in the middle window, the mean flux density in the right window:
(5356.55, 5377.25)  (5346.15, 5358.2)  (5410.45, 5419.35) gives 0.4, 5.32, 5.19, 5.16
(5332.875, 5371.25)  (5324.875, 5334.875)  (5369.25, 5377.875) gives -2.4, 4.79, 5.18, 4.96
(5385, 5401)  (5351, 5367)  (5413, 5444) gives 1.2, 5.39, 4.94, 5.3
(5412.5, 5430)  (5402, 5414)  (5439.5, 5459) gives -0.4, 4.92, 5.14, 5.28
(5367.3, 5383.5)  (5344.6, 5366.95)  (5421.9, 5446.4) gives 0.9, 5.31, 5.03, 5.36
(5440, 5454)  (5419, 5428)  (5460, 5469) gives -1.1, 5.09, 5.43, 4.97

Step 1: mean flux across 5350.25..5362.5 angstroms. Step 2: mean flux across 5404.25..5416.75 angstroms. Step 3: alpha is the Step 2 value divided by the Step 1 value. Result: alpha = 0.92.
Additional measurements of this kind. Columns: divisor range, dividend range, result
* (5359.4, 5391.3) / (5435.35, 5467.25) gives 1.01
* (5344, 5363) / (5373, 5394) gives 0.96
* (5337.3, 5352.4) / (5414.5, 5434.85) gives 1.04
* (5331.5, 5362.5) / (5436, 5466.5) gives 0.99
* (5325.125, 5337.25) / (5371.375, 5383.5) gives 1.03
